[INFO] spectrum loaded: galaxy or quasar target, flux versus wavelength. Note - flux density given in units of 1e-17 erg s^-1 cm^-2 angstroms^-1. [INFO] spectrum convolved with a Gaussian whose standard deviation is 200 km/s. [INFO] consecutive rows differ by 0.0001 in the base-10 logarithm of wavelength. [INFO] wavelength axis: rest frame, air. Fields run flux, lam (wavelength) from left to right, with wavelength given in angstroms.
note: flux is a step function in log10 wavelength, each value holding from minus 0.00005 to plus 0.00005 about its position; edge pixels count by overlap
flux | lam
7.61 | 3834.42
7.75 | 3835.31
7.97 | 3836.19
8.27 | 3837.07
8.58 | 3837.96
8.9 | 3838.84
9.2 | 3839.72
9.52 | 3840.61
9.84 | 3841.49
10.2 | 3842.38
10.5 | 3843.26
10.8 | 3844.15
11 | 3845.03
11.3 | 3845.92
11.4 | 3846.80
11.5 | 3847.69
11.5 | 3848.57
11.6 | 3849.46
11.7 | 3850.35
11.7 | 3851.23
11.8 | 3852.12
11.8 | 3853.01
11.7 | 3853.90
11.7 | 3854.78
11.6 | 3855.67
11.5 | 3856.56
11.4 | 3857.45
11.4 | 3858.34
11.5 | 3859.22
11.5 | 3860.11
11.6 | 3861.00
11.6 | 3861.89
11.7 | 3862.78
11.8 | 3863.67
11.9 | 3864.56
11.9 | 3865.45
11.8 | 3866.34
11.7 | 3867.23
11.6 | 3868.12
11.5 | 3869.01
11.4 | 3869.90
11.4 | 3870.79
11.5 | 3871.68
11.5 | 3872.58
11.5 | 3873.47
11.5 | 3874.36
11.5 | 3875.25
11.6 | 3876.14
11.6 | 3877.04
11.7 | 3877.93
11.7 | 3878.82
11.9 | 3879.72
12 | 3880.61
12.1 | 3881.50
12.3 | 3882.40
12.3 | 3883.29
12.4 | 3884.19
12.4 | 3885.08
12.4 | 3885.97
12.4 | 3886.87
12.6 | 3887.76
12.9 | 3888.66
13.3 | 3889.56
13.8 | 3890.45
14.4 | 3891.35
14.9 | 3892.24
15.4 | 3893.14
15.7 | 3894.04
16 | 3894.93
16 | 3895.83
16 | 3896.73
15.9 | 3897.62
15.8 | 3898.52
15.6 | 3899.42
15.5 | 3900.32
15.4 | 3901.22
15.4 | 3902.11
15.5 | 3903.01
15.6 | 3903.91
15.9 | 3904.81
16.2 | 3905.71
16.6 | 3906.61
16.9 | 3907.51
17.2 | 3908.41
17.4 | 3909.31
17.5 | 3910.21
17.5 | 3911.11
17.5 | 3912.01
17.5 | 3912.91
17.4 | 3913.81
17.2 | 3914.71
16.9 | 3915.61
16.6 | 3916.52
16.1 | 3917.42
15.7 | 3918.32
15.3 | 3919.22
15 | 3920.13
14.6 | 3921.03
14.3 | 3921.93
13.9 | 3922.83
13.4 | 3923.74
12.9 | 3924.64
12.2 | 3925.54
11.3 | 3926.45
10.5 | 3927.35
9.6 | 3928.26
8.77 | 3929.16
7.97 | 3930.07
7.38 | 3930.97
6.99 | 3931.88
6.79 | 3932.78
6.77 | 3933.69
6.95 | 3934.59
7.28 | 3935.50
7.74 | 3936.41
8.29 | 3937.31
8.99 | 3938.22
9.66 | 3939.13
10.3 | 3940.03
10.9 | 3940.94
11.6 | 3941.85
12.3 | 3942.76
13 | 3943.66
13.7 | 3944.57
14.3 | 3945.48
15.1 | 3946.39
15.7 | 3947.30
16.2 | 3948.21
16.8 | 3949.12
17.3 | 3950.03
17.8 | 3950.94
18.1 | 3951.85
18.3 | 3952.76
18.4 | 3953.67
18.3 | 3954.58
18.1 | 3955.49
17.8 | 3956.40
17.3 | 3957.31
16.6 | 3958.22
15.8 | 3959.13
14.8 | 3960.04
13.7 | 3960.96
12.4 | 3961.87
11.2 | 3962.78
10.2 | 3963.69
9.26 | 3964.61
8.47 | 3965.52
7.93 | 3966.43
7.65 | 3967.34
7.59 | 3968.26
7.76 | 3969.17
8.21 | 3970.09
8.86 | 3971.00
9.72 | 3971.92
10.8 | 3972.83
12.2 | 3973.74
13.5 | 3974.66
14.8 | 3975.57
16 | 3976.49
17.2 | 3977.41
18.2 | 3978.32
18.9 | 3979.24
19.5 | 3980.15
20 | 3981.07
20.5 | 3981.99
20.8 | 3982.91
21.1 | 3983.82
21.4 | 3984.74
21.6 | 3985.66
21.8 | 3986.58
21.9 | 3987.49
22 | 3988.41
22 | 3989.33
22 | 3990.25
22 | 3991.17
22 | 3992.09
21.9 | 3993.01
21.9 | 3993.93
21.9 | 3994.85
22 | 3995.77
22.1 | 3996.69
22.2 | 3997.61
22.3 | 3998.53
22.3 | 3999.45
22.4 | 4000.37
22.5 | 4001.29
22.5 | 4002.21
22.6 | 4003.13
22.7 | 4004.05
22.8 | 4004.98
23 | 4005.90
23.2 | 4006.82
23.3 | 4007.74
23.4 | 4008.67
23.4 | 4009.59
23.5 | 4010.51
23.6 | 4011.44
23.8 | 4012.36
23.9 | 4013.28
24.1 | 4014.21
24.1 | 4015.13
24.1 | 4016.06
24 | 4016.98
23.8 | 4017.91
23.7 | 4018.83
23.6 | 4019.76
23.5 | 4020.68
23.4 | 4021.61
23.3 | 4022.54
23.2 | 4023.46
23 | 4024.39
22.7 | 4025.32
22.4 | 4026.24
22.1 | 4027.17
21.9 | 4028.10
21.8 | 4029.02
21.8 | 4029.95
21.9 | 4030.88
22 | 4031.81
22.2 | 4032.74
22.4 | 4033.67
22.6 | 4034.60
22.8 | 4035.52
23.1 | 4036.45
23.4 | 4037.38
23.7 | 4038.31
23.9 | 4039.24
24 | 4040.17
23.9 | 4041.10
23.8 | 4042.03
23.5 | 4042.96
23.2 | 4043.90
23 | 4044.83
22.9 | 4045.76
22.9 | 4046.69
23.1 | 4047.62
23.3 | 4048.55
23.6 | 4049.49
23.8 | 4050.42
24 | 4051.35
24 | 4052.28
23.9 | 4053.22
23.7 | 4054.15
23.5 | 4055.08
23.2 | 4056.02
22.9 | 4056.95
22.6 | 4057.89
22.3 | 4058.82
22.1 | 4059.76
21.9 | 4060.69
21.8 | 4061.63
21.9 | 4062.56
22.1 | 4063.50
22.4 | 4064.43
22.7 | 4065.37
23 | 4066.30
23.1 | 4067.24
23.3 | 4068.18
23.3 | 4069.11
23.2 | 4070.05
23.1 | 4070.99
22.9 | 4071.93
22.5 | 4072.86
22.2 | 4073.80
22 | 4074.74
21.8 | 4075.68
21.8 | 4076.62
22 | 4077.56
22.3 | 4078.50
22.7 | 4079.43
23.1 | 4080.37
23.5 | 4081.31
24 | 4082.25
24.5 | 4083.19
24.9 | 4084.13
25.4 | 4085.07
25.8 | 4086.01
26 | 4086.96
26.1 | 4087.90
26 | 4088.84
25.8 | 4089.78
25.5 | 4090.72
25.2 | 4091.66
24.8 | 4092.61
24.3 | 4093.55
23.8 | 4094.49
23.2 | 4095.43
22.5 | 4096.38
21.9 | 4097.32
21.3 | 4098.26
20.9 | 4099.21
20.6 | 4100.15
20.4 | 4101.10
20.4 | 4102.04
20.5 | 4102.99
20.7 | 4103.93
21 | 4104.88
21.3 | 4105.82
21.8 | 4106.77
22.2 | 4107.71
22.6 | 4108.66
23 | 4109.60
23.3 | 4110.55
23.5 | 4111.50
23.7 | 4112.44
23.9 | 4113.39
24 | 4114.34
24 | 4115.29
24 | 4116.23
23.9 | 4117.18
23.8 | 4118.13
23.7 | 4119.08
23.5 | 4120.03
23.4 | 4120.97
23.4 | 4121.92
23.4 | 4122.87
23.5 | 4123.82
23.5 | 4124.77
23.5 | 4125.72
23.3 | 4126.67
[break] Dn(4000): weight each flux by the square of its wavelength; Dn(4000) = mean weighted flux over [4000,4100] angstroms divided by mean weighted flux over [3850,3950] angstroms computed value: 1.93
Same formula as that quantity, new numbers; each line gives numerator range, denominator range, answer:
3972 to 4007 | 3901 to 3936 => 1.55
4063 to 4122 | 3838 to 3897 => 2.16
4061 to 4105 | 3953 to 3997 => 1.47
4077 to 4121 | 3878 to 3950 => 1.90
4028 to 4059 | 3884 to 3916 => 1.60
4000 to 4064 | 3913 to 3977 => 1.90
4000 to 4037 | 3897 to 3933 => 1.68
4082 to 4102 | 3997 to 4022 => 1.07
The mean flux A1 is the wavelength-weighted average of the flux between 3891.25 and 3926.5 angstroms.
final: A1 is 15.7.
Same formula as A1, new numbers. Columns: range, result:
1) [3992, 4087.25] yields 23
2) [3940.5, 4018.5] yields 18.1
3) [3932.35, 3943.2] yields 8.96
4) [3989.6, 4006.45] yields 22.3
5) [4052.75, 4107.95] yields 22.9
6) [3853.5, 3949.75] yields 13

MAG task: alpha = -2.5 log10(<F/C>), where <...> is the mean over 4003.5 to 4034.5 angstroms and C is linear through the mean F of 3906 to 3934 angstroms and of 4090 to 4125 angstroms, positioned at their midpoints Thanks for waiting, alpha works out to -0.235 mag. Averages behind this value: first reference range 13.8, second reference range 22.9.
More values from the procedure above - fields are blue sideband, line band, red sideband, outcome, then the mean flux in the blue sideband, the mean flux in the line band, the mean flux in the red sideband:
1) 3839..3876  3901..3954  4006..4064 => 0.159 mag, 11.3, 13.7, 23.1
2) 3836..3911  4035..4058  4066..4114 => -0.121 mag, 12.7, 23.4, 23.1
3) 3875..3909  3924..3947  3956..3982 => 0.322 mag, 14.2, 10.1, 13.2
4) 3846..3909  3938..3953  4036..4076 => 0.191 mag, 13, 14.1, 23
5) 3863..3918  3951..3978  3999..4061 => 0.381 mag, 14.1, 13.2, 23.1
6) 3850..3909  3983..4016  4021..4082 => -0.136 mag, 13.1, 22.6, 22.9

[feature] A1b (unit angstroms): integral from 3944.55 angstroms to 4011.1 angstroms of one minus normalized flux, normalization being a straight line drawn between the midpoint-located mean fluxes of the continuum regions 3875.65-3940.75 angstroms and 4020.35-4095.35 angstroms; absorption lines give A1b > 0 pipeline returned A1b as 1.04 angstroms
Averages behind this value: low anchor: 13.3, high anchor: 23.3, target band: 17.8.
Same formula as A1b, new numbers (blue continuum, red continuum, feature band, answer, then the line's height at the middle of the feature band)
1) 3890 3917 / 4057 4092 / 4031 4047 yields -0.91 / 21.9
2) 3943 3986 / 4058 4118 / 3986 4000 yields -4.36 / 16.8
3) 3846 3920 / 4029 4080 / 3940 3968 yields 5.13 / 17.4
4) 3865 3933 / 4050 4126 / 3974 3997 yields -2.82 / 18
